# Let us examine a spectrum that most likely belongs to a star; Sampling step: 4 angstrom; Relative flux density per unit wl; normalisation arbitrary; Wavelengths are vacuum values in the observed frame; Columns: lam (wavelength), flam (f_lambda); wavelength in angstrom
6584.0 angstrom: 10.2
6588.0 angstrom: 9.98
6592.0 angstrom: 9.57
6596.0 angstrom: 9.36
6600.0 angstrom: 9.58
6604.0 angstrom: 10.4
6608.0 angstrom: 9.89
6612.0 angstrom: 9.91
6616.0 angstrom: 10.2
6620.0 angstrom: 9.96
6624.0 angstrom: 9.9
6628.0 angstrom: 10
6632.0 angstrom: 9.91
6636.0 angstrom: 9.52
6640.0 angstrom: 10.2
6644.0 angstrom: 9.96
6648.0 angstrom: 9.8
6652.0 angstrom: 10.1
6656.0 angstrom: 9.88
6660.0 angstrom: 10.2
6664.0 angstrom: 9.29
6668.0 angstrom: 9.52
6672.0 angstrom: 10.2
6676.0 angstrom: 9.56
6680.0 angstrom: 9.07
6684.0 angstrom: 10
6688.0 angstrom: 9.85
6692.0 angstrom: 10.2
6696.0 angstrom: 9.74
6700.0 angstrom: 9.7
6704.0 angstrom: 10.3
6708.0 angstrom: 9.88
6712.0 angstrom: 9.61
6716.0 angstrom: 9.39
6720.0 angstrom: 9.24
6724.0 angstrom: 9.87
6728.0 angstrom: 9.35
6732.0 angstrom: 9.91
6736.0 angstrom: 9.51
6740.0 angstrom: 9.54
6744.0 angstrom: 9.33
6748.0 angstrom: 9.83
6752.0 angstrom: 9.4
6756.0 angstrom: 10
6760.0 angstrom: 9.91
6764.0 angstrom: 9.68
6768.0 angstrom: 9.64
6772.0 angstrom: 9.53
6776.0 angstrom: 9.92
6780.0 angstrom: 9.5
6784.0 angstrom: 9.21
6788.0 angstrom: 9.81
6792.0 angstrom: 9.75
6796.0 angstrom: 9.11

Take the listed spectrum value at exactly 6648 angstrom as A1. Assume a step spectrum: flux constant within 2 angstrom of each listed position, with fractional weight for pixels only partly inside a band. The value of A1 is 9.8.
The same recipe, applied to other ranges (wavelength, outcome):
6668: 9.52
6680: 9.07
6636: 9.52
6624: 9.9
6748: 9.83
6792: 9.75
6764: 9.68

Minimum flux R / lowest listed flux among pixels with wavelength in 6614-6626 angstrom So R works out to 9.9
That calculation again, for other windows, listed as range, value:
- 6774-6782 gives 9.5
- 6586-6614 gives 9.36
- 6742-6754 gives 9.33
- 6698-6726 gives 9.24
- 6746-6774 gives 9.4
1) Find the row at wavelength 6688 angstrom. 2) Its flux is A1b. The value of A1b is 9.85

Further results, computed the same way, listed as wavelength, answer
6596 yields 9.36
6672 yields 10.2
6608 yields 9.89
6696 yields 9.74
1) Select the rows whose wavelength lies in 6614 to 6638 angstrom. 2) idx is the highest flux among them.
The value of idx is 10.2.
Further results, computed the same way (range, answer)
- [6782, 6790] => 9.81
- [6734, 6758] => 10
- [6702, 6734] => 10.3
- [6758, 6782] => 9.92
